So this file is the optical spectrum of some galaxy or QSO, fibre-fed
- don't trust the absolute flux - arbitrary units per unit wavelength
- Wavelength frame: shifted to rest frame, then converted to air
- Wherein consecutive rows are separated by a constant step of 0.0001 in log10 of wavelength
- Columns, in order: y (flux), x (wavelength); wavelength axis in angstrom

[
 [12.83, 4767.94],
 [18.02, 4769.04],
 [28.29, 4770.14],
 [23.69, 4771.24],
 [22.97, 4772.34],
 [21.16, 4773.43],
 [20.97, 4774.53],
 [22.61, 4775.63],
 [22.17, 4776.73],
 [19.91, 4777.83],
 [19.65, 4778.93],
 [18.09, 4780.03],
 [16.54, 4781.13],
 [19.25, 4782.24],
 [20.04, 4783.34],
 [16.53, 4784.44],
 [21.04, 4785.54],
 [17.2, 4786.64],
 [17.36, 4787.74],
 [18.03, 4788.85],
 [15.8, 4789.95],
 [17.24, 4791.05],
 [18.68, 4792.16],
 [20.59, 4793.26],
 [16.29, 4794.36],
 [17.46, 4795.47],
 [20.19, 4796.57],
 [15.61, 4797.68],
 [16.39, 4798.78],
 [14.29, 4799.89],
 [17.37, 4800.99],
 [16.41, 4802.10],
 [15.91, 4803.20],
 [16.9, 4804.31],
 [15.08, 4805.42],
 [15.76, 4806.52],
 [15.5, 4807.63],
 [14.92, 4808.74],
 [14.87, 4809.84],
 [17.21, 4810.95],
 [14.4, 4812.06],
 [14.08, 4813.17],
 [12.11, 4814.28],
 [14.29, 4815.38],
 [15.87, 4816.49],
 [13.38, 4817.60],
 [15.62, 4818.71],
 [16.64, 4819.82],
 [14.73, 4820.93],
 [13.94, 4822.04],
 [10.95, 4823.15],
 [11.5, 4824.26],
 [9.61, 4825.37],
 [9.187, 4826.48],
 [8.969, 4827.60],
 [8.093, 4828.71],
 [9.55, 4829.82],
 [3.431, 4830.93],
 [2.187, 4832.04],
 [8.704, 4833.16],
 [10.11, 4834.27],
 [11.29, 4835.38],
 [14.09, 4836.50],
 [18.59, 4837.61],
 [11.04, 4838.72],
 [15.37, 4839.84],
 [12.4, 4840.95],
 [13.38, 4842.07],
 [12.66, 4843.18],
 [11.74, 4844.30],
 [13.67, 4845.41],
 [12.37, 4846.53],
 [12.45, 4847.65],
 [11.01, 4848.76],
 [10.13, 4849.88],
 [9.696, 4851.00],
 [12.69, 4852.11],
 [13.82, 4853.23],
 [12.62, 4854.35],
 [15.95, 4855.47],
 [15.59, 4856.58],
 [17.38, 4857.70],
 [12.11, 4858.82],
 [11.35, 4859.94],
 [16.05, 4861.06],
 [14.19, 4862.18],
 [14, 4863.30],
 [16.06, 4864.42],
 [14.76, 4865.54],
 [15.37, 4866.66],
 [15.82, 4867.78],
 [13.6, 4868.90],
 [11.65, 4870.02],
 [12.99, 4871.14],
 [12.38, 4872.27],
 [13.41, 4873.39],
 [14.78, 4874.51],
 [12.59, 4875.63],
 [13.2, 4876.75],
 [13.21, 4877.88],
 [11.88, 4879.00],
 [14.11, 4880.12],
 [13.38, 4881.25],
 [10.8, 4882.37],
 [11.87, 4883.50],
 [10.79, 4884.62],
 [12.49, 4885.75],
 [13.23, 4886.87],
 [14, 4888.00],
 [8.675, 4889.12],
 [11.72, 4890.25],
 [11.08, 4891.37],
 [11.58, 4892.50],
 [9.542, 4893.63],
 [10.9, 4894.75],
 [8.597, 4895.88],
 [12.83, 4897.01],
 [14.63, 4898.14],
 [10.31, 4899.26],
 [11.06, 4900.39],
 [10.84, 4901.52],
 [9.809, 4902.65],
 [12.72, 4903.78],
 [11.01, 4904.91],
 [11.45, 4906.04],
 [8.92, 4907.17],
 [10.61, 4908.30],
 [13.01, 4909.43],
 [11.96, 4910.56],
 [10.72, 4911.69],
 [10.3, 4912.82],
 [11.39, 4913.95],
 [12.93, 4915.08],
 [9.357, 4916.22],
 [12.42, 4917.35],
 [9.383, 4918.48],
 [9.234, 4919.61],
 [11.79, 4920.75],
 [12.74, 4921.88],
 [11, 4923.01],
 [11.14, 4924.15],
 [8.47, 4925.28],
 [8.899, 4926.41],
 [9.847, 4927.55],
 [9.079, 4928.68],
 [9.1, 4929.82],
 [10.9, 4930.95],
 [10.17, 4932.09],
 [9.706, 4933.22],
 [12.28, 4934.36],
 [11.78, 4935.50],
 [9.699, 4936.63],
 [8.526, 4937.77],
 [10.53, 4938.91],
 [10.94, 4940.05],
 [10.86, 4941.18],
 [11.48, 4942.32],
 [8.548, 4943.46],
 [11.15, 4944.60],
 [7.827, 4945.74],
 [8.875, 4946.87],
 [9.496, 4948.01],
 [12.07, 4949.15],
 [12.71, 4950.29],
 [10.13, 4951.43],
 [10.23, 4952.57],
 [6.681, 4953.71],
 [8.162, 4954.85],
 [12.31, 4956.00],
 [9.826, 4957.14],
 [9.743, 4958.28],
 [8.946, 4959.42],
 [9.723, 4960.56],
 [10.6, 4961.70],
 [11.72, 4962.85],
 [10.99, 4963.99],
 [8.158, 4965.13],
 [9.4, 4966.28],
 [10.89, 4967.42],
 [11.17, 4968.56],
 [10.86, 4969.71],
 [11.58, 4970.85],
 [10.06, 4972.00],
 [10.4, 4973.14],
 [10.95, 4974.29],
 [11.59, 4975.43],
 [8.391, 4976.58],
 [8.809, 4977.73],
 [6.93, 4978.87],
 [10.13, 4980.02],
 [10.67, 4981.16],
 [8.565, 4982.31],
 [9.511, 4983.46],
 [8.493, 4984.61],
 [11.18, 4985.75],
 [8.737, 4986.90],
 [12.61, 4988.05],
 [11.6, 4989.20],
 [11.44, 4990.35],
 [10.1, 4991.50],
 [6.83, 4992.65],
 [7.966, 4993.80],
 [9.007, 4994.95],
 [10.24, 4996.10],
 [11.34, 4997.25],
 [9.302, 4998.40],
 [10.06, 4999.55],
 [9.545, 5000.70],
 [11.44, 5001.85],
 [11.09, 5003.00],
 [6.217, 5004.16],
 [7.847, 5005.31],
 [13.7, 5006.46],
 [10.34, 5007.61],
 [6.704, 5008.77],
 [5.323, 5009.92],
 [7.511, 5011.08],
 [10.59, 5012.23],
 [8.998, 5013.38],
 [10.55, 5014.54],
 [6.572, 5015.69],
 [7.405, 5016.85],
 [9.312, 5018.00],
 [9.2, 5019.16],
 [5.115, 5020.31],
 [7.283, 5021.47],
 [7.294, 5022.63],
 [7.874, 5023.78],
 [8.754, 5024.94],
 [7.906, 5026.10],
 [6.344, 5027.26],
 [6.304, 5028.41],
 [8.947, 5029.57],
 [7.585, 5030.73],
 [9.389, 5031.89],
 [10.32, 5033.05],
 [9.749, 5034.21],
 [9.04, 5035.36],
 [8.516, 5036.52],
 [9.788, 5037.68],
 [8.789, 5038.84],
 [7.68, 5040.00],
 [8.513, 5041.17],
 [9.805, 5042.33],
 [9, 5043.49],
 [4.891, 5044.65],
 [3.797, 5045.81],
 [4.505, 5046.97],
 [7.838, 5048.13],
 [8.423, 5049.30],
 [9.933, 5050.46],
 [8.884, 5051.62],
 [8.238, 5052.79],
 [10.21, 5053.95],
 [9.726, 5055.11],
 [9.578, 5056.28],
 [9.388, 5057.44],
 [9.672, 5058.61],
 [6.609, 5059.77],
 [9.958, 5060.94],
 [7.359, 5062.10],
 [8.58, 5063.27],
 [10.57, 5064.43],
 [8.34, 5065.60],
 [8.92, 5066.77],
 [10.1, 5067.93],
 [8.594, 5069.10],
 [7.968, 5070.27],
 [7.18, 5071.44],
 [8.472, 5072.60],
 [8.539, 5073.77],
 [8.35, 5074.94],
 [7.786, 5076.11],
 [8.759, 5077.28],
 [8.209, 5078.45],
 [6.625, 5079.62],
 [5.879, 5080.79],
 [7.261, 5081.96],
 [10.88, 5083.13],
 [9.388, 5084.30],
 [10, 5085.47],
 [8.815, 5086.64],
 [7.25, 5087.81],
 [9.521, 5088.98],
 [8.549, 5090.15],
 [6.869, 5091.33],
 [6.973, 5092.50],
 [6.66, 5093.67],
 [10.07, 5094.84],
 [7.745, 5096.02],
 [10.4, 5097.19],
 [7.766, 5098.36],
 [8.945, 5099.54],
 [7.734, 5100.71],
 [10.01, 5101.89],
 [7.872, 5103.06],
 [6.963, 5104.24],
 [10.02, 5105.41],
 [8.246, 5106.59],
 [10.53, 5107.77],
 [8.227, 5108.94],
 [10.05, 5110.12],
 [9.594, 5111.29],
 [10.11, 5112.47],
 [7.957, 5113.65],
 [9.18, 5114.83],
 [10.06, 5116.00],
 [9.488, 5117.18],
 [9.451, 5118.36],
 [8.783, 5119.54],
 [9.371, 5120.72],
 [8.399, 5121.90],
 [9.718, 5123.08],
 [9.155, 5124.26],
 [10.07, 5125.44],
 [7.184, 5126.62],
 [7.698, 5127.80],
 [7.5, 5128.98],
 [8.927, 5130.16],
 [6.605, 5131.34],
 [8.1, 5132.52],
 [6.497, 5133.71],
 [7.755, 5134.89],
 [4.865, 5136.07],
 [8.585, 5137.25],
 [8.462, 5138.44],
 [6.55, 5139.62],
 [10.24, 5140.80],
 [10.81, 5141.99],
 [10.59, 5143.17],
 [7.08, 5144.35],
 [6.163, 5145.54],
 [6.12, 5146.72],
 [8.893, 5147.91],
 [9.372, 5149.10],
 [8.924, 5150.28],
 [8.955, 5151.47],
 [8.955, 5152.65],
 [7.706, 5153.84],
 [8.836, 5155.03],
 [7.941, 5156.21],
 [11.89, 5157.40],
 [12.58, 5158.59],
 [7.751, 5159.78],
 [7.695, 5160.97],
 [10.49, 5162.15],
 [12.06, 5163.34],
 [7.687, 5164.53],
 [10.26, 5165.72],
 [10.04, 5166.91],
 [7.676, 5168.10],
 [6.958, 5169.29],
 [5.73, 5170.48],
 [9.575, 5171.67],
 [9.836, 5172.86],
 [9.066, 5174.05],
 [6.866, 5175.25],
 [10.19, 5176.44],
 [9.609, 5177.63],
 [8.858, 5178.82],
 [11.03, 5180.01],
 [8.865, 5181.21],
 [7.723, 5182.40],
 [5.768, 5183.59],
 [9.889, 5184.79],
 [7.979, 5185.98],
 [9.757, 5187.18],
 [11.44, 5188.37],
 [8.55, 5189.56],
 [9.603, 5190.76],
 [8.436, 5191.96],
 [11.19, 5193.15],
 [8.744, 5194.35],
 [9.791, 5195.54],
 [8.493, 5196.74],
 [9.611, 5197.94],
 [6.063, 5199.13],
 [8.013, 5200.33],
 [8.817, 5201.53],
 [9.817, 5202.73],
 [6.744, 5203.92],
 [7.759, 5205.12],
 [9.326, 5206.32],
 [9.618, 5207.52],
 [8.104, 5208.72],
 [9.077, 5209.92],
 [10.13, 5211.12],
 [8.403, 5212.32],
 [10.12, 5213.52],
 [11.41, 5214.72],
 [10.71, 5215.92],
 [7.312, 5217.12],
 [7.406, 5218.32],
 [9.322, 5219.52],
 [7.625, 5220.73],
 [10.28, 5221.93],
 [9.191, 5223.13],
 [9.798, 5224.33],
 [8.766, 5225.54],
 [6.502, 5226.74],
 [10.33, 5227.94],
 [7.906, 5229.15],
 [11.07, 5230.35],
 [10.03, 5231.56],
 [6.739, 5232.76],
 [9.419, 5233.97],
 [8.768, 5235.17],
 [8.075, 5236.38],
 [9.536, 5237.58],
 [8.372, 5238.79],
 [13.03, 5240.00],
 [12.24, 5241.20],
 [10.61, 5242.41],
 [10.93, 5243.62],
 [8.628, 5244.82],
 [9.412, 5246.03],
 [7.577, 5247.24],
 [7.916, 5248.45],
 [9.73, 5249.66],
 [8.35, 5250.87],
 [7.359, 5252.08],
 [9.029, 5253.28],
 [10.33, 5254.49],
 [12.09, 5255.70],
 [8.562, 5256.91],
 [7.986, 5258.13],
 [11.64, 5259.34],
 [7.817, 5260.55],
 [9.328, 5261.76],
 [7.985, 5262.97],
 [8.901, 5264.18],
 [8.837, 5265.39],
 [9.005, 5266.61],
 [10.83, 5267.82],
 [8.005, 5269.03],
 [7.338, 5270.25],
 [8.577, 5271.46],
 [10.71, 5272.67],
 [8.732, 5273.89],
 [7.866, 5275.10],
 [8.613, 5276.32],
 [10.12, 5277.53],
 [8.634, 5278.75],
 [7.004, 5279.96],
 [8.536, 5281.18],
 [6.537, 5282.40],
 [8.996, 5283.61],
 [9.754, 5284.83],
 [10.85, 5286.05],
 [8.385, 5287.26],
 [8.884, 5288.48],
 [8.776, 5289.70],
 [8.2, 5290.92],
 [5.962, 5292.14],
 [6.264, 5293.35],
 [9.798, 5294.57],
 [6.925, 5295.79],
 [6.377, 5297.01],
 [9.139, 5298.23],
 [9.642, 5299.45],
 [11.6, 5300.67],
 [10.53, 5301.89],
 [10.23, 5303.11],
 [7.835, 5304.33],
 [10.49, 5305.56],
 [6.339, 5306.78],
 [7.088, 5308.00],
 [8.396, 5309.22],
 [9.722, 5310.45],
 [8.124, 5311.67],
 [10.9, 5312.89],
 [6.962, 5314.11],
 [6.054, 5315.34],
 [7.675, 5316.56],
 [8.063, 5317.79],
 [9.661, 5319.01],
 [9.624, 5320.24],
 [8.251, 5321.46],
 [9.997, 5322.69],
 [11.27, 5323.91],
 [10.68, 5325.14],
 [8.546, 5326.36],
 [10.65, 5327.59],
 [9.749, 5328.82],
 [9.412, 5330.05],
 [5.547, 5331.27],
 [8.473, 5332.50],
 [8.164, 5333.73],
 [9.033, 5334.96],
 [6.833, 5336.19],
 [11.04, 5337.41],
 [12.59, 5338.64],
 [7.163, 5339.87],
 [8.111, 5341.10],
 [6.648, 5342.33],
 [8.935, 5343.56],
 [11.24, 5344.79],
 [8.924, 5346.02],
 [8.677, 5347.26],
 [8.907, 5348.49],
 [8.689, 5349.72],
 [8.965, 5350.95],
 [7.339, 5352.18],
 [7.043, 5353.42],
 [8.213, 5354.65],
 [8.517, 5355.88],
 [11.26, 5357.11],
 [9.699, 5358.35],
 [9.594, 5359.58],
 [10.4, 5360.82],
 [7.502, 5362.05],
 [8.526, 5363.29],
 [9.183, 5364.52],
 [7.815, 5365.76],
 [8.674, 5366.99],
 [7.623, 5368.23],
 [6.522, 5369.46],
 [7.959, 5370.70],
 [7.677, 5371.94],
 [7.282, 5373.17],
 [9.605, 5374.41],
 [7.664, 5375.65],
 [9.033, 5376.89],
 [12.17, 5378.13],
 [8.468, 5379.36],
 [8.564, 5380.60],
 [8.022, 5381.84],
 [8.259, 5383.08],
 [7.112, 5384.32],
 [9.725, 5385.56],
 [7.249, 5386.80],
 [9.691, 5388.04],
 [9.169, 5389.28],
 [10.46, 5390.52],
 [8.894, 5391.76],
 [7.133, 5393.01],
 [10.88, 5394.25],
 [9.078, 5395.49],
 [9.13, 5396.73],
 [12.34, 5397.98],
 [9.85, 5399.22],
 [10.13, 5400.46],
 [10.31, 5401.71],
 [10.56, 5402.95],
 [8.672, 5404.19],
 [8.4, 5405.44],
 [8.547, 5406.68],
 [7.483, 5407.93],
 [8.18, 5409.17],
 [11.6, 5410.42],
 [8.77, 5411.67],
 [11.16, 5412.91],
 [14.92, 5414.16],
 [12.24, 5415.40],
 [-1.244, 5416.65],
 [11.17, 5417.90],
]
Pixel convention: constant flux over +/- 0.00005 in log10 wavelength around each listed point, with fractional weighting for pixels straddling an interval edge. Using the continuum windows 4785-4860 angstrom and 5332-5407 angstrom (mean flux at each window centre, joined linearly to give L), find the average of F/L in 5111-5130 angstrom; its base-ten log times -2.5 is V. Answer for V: 0.24 mag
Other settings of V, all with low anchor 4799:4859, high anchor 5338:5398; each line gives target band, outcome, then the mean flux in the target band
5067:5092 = 0.31 mag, 8.34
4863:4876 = -0.10 mag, 14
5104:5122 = 0.17 mag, 9.21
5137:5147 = 0.26 mag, 8.35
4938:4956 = 0.20 mag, 10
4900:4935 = 0.15 mag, 10.7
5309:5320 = 0.10 mag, 8.43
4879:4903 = 0.09 mag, 11.6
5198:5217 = 0.13 mag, 8.92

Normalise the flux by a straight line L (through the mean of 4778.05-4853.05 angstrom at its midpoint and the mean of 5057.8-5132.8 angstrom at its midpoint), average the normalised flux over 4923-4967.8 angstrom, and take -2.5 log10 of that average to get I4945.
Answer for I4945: 0.16 mag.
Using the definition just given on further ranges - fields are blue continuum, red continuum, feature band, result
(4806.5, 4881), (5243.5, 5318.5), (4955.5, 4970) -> 0.14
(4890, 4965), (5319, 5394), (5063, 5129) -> 0.14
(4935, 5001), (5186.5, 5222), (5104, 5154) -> 0.09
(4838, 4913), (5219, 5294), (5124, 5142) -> 0.26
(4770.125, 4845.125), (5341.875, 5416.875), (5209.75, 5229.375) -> 0.18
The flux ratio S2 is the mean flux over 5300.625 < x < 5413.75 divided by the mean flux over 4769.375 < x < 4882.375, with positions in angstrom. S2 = 0.60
